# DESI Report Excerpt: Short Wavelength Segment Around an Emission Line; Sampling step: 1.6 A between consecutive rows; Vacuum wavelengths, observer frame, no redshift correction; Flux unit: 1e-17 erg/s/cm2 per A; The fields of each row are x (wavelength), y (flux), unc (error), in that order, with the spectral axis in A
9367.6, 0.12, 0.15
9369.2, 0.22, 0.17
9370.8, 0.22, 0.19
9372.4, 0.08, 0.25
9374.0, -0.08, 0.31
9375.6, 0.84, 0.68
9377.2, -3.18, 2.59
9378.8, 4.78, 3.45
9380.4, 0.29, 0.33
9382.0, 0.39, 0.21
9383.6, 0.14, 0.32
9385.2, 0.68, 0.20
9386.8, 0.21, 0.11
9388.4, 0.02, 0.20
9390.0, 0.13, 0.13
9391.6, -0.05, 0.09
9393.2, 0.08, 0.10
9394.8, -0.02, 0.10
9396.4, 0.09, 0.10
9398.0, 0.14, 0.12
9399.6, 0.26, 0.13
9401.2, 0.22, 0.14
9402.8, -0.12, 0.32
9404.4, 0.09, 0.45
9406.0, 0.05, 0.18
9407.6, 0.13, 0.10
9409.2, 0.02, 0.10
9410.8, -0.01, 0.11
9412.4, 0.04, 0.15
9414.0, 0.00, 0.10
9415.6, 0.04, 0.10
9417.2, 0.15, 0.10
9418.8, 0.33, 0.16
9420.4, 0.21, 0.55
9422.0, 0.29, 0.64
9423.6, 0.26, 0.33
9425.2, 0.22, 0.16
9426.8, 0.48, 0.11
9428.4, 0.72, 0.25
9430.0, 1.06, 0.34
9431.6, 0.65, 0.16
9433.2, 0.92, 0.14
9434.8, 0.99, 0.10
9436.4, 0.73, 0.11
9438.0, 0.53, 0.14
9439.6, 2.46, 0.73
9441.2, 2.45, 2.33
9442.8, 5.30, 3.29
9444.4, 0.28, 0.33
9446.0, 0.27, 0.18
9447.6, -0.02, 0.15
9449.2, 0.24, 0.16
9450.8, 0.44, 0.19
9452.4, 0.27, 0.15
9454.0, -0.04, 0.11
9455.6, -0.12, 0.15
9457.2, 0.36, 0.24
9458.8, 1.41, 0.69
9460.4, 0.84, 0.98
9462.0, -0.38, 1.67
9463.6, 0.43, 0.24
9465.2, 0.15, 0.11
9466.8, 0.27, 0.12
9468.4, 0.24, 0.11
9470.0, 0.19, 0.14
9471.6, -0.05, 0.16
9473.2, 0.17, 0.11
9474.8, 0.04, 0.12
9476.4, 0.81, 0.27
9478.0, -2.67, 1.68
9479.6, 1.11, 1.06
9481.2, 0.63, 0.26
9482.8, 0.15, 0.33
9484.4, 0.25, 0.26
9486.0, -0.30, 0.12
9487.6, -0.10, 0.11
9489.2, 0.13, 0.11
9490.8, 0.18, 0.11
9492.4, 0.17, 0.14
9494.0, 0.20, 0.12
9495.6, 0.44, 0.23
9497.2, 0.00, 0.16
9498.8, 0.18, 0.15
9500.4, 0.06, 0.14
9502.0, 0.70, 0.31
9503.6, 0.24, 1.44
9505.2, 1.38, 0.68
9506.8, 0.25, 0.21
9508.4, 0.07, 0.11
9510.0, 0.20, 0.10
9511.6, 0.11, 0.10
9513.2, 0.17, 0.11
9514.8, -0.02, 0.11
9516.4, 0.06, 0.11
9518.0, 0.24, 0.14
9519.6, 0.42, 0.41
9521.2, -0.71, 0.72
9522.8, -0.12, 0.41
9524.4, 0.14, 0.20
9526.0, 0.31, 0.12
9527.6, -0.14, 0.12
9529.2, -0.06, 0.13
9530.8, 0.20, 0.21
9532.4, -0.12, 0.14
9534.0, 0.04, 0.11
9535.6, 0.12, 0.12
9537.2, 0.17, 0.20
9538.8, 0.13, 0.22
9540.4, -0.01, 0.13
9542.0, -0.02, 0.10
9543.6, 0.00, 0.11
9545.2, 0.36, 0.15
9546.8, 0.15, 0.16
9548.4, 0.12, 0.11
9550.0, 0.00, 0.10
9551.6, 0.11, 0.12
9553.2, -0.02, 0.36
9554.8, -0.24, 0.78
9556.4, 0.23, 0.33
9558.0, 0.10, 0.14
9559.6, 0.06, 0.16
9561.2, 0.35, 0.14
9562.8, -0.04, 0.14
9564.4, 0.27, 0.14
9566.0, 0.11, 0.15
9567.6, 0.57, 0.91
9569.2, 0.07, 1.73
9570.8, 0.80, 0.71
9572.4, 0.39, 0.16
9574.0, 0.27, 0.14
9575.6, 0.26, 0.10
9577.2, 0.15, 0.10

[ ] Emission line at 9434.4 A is [O II] 3727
